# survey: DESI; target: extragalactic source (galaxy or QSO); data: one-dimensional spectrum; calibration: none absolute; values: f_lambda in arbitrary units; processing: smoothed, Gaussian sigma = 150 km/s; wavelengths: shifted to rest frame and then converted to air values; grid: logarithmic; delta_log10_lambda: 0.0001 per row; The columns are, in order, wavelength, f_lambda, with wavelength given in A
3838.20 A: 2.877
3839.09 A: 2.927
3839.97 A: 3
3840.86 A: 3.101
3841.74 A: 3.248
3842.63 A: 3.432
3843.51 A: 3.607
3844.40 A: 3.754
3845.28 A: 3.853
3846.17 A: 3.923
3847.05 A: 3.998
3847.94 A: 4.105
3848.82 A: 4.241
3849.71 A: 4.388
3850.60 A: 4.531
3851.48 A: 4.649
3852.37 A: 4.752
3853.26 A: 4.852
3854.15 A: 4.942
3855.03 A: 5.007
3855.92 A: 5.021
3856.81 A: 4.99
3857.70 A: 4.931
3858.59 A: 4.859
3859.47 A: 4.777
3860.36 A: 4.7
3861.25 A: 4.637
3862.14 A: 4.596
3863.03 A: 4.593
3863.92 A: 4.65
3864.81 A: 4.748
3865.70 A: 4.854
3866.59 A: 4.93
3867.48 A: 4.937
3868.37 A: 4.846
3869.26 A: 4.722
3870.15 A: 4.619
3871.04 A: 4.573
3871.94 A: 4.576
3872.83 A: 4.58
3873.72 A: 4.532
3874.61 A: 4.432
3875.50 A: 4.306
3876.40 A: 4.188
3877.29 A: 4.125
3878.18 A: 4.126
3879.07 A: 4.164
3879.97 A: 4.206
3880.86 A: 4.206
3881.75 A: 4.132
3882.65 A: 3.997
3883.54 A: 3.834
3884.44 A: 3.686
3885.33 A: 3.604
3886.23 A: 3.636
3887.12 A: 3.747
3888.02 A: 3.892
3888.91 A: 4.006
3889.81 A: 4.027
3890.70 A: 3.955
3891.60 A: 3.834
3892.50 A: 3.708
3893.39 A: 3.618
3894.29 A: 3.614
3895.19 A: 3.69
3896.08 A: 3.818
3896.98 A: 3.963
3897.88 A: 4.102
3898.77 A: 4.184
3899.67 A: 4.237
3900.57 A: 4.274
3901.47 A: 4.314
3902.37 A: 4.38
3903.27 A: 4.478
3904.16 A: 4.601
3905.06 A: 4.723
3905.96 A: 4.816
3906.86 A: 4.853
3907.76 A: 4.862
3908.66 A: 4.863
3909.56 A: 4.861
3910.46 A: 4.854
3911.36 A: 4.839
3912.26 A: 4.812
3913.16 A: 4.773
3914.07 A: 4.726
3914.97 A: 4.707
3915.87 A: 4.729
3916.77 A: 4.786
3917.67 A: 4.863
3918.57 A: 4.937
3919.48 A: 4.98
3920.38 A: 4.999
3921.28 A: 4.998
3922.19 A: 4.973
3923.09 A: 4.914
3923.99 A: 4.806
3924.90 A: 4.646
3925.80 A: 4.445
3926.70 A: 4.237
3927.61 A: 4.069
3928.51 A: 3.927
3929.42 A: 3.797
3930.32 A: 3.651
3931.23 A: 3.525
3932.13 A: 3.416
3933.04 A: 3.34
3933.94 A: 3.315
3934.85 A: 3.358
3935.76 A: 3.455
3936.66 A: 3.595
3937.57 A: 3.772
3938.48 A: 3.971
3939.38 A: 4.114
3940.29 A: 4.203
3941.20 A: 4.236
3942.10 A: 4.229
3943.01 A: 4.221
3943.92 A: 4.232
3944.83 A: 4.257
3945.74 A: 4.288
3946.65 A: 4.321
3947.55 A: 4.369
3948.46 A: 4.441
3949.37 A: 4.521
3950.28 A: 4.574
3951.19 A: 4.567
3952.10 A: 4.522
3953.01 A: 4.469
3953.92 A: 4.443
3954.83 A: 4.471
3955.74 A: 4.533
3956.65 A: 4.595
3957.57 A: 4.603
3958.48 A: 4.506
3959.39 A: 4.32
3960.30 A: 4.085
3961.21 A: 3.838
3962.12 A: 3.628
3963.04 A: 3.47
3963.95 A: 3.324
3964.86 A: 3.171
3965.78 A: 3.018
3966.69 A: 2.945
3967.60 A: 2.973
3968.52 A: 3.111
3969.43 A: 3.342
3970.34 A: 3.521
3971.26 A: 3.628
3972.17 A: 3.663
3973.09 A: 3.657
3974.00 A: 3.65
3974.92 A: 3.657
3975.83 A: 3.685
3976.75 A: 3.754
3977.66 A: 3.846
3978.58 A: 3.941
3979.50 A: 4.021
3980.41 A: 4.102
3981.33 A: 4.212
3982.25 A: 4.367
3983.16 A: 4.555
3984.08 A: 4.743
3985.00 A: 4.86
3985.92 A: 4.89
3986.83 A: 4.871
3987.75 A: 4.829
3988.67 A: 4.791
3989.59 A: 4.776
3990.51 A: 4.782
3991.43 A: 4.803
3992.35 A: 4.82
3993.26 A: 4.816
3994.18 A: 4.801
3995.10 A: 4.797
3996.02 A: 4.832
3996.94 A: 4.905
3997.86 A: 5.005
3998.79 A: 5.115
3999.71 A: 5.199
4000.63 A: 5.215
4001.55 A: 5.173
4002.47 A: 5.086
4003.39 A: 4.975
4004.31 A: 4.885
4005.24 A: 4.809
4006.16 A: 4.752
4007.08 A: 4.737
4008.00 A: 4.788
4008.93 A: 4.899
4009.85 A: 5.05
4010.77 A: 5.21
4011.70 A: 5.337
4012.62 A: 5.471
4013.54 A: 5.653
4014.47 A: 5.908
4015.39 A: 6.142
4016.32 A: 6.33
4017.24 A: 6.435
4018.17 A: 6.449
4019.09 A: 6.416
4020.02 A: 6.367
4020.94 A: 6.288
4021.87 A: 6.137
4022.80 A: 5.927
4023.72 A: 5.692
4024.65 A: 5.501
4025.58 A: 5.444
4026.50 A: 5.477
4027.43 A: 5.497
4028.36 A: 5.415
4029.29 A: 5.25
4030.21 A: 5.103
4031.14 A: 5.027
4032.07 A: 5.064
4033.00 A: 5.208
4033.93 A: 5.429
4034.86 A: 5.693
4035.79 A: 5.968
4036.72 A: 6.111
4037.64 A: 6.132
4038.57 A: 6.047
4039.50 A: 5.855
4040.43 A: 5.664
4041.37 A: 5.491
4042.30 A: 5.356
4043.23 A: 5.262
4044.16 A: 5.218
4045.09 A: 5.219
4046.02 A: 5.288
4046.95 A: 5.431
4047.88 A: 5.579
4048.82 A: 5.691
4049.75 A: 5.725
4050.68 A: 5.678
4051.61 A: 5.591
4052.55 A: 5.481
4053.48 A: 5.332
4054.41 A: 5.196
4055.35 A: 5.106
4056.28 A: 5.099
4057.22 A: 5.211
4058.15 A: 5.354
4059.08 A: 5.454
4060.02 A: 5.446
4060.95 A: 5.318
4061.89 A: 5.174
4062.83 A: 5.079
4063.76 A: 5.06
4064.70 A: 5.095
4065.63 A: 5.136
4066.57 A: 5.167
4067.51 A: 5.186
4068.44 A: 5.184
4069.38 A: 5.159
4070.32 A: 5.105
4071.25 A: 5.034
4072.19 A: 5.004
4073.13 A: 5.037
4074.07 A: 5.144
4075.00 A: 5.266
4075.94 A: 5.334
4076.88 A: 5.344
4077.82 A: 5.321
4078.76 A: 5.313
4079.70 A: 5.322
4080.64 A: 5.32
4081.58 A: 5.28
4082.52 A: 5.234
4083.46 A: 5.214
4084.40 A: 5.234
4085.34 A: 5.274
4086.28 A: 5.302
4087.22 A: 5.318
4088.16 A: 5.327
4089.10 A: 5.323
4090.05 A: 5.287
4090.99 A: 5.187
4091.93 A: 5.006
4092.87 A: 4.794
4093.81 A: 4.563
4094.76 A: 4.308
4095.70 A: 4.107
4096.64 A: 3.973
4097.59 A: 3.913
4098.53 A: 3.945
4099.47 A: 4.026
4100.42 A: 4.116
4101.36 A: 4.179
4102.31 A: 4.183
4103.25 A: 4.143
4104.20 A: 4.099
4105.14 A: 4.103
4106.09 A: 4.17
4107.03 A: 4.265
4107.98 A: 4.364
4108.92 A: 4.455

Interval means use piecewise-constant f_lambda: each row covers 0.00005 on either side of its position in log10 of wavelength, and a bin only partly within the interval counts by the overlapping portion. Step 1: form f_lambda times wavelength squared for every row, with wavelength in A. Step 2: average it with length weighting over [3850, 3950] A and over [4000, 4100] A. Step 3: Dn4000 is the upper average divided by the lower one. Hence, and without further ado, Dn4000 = 1.3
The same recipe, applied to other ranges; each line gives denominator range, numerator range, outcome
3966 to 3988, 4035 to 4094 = 1.41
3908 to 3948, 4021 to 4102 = 1.29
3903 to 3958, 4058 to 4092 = 1.28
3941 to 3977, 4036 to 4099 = 1.39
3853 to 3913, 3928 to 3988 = 0.94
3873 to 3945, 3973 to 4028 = 1.25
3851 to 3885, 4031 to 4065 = 1.31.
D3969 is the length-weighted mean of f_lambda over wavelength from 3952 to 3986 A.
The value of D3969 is 3.93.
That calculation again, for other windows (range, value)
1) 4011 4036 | 5.72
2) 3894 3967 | 4.27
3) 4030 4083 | 5.35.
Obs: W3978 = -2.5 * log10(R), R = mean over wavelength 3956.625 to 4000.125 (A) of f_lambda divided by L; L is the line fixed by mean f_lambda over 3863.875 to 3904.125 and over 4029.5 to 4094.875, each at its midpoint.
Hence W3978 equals 0.15 mag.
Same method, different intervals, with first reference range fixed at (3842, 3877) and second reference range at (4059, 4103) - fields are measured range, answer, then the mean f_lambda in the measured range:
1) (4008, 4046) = -0.16 mag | 5.64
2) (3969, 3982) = 0.25 mag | 3.77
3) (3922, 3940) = 0.18 mag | 3.95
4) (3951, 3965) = 0.13 mag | 4.17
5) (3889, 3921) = 0.04 mag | 4.45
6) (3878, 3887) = 0.16 mag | 3.95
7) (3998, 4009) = -0.03 mag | 4.97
